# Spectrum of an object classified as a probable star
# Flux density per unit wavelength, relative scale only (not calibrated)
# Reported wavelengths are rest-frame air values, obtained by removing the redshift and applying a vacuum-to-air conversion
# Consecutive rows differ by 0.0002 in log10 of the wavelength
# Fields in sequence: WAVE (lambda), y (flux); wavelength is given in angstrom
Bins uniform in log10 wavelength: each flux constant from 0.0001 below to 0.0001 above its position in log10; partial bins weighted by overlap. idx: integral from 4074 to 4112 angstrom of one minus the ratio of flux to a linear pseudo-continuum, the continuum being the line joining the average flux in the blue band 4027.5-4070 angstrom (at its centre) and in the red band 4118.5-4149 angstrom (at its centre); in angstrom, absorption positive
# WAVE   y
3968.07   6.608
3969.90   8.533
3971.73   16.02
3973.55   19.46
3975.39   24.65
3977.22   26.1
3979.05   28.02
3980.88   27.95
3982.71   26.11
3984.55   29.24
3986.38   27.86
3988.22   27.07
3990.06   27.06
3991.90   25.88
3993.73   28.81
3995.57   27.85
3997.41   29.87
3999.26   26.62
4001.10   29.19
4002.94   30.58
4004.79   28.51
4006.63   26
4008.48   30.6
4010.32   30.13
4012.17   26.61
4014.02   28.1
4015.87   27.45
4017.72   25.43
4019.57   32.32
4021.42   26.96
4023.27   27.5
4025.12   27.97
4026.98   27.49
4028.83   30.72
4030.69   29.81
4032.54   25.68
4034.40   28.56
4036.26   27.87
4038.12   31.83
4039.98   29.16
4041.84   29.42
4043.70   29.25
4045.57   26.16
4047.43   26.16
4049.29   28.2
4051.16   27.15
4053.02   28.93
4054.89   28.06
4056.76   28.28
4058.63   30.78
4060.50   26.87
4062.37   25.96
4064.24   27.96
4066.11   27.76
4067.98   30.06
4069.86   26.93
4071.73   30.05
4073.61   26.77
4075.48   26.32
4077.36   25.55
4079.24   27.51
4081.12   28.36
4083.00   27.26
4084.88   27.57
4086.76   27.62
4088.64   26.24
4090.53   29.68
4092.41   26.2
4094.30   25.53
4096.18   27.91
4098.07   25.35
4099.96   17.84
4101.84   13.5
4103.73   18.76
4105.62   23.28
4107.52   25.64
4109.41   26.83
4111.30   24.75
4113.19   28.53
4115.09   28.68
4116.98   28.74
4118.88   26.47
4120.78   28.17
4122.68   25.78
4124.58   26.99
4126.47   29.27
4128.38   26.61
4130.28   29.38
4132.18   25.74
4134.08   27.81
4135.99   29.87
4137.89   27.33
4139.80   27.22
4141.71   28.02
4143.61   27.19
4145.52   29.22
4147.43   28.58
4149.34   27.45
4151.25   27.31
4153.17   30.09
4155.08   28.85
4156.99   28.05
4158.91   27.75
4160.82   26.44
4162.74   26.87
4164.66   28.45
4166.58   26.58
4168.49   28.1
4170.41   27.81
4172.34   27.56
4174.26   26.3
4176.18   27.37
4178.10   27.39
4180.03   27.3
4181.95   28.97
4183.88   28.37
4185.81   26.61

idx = 3.97 angstrom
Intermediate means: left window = 28.3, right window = 27.7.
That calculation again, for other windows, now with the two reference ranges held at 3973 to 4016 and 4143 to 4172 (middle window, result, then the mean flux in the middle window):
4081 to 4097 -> 0.3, 27.3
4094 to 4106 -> 2.7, 21.5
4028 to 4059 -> -1.0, 28.5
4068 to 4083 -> 0.1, 27.5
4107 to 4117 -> 0.2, 27.1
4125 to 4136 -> 0.0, 27.9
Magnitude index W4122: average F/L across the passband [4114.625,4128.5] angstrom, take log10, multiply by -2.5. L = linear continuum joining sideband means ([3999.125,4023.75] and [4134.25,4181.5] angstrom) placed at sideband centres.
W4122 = 0.01 mag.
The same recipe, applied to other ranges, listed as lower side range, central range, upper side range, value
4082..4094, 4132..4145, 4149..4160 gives 0.01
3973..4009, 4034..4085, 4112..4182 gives -0.02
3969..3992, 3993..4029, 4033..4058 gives -0.09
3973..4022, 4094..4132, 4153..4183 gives 0.09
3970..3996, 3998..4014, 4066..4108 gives -0.13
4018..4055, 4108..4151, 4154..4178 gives 0.01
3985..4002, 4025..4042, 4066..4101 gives -0.06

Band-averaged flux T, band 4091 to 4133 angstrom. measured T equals 25.5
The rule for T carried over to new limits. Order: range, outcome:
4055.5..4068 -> 28.1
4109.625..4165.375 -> 27.8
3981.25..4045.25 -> 28.3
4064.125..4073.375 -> 28.5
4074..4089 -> 27.1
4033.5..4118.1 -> 26.9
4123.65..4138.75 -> 27.9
